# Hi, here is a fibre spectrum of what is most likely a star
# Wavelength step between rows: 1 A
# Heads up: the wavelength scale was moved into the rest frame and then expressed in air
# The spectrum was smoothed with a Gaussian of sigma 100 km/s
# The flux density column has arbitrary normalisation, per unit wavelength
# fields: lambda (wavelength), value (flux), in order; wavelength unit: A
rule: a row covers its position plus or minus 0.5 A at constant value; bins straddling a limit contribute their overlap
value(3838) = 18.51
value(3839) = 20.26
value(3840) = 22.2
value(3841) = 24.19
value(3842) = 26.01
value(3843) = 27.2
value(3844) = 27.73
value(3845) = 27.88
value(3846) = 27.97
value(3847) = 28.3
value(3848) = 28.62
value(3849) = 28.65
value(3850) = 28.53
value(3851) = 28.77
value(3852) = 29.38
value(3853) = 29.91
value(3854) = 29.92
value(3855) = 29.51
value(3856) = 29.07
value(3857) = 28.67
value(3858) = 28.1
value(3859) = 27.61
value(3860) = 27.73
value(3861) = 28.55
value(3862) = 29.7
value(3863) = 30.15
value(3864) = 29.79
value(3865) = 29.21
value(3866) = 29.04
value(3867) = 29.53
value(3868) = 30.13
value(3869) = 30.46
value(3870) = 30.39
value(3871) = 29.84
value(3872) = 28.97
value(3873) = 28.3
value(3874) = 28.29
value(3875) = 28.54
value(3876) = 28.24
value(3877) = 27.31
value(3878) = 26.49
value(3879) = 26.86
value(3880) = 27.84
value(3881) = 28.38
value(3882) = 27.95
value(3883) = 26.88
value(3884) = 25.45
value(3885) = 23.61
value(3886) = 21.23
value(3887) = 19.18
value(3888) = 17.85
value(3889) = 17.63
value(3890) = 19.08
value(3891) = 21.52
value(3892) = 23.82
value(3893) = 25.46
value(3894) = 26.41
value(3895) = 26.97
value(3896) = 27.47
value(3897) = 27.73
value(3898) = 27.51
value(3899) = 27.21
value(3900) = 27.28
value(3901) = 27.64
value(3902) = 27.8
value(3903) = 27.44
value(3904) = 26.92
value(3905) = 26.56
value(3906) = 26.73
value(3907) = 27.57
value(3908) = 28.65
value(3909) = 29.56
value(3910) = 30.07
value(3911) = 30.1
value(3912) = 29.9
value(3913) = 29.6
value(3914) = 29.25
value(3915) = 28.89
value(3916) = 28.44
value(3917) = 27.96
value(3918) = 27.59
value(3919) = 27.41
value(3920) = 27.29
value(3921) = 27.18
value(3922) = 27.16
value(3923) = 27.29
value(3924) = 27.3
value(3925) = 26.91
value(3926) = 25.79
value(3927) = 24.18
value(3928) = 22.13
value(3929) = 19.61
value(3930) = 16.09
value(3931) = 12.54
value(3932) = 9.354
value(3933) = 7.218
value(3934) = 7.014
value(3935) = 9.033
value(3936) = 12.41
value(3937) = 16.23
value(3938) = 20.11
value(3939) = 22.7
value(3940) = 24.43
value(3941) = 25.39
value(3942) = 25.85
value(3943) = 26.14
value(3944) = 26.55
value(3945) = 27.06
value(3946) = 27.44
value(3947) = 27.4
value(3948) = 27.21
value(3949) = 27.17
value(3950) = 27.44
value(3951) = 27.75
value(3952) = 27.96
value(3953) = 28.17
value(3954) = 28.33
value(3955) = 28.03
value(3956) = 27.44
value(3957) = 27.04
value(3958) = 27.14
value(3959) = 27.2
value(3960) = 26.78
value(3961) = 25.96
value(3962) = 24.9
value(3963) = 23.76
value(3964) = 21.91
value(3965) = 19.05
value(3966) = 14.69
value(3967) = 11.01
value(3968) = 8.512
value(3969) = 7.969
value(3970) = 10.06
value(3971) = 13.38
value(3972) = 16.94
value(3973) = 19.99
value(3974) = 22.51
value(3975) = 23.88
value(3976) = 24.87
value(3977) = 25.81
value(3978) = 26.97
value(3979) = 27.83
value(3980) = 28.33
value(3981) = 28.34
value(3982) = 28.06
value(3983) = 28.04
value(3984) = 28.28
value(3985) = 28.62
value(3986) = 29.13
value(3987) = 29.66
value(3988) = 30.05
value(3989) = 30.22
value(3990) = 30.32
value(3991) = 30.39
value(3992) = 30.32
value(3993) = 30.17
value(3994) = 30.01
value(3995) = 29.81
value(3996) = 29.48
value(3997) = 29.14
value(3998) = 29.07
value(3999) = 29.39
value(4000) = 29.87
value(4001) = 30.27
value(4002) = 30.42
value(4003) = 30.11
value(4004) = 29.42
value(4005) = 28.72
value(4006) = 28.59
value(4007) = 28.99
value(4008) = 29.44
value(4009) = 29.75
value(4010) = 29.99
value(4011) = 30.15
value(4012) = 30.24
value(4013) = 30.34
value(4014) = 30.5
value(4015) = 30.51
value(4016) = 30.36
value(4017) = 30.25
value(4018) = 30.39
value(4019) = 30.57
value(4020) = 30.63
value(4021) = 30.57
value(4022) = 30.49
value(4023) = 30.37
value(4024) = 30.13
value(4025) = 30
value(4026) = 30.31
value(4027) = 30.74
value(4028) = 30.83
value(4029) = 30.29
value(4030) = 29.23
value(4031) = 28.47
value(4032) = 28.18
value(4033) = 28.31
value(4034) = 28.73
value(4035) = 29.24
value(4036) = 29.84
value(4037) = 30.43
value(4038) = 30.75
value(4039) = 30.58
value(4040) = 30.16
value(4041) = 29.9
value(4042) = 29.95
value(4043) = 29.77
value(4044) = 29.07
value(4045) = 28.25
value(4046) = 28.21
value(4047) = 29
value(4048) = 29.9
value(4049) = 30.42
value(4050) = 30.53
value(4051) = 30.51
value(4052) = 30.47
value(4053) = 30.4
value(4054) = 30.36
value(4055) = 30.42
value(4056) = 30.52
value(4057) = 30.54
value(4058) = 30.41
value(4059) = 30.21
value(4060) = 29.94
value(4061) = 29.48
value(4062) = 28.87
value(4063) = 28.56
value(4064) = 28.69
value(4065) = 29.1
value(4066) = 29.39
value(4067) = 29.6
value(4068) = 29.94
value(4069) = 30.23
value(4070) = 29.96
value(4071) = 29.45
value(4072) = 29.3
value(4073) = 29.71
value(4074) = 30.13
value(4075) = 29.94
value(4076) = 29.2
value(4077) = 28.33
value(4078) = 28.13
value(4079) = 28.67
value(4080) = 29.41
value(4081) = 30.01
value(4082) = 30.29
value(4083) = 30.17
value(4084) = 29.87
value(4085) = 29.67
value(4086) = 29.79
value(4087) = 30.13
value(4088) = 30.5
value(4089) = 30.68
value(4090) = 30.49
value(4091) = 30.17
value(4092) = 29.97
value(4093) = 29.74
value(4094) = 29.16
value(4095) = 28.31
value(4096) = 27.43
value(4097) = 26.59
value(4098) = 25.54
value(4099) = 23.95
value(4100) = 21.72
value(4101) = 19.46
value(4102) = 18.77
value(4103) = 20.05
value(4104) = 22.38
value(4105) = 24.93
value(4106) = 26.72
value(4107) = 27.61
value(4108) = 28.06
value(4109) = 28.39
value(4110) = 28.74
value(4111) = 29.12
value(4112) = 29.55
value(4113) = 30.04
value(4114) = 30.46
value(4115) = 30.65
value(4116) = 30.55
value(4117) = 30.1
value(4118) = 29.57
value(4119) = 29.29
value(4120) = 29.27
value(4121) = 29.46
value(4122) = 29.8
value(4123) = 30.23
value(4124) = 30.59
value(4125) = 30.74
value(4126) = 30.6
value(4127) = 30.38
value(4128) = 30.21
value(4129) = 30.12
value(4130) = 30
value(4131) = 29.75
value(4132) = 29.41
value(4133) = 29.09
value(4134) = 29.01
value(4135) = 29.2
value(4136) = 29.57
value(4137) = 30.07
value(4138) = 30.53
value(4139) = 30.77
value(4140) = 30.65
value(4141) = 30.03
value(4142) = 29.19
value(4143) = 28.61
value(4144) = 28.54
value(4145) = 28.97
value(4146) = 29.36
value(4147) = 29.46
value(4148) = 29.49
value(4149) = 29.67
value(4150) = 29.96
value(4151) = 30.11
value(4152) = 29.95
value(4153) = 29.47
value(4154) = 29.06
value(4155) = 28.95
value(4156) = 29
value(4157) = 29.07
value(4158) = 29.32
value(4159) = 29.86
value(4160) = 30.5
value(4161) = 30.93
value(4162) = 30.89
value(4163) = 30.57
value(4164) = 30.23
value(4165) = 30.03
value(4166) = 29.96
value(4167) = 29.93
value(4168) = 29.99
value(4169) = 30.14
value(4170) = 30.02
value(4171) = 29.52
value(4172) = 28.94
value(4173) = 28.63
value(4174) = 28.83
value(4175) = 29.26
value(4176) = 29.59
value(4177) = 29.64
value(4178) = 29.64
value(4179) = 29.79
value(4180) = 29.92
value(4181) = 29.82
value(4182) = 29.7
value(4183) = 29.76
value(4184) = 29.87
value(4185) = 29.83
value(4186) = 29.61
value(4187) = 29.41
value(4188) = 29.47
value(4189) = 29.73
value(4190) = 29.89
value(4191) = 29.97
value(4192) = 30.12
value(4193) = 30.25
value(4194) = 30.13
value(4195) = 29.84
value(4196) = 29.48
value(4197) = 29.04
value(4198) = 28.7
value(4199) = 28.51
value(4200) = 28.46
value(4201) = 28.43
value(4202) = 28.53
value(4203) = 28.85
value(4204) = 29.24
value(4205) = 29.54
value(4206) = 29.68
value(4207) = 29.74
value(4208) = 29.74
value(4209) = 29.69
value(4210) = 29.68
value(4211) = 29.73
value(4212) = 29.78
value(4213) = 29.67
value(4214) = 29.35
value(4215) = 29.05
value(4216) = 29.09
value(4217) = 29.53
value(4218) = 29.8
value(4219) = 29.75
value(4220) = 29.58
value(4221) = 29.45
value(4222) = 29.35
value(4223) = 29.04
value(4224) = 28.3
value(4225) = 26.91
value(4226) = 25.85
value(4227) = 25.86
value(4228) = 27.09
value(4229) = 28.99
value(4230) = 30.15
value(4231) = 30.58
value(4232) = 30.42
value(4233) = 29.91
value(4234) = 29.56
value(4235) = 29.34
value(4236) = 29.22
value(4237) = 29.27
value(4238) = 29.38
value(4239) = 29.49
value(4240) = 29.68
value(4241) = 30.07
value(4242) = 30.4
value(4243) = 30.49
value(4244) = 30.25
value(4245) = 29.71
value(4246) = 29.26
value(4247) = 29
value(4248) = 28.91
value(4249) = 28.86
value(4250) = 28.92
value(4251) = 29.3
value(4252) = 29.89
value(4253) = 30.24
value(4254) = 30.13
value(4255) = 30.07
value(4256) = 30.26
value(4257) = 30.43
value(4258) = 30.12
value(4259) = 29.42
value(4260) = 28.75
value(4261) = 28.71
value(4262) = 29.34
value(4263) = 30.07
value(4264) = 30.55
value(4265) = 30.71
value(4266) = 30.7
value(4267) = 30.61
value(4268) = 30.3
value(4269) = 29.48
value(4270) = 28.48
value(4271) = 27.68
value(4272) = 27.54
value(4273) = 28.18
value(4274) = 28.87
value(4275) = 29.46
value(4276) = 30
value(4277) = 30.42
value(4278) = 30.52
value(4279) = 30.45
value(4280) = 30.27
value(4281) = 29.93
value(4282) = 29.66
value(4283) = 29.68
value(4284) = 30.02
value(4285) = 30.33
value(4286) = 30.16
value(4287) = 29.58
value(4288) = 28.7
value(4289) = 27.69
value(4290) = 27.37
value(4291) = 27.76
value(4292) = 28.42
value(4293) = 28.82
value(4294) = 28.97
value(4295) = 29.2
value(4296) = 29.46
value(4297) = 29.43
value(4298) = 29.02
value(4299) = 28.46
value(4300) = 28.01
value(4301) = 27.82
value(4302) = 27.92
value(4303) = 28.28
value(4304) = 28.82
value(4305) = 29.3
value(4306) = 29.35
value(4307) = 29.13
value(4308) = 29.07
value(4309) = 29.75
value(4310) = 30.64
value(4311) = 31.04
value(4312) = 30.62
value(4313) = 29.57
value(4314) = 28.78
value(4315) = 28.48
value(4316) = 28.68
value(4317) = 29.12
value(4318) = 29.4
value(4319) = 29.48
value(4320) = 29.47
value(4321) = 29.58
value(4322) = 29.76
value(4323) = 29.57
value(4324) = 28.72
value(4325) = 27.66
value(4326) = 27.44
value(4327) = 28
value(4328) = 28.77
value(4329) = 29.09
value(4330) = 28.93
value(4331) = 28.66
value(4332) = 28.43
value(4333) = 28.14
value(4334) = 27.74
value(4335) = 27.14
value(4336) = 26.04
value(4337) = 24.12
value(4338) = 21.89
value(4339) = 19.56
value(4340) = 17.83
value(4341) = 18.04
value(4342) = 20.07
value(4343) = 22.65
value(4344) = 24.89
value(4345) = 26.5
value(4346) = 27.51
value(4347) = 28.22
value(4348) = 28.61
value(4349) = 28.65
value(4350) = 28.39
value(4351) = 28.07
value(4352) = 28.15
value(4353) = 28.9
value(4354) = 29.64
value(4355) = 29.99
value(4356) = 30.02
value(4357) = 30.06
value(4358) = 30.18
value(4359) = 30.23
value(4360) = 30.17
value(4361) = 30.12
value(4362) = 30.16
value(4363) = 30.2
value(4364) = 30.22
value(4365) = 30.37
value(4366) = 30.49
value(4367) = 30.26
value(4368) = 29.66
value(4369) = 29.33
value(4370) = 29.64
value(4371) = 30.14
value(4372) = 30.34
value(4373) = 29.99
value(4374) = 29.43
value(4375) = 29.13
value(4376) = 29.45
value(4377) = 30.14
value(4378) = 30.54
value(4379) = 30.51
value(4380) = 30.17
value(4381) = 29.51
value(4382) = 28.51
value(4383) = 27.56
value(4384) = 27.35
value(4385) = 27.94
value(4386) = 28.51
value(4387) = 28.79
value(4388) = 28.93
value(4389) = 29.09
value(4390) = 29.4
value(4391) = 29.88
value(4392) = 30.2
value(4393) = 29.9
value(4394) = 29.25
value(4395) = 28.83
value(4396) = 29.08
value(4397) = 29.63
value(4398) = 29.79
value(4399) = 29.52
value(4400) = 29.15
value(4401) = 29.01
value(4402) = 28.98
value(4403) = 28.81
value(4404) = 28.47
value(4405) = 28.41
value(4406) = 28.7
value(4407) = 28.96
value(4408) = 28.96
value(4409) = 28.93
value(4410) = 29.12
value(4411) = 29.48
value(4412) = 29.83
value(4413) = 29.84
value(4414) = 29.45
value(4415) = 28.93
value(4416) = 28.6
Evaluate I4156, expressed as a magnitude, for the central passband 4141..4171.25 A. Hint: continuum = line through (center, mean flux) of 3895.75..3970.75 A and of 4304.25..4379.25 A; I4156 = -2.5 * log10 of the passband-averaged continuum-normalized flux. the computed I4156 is -0.13 mag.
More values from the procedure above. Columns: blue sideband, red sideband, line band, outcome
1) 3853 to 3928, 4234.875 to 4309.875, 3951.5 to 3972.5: 0.286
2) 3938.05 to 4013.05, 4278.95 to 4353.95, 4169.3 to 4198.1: -0.089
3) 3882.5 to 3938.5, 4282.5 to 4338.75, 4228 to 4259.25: -0.070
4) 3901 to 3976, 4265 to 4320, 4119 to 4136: -0.127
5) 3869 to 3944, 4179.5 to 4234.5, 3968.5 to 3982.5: 0.184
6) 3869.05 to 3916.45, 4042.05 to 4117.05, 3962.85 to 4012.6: 0.077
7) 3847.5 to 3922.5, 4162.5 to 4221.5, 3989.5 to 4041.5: -0.058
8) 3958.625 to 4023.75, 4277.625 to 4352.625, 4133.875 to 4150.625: -0.088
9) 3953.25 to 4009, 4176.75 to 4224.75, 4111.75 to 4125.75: -0.073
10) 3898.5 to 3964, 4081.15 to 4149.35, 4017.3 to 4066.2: -0.101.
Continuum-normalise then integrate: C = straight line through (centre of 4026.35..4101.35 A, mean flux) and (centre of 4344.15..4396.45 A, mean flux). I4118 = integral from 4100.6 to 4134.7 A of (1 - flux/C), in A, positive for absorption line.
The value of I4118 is 1.1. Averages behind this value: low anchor 29.3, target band 28.4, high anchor 29.3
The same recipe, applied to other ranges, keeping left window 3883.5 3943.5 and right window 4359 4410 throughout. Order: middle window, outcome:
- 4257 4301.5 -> -1.79 A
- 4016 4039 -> -4.33 A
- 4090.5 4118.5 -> -1.00 A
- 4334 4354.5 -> 2.58 A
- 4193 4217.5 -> -1.81 A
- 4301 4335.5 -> -0.37 A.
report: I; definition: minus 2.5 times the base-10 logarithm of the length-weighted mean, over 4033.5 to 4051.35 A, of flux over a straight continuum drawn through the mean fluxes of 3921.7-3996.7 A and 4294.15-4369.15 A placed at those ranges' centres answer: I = -0.20 mag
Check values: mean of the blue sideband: 23.6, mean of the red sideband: 28.2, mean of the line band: 29.7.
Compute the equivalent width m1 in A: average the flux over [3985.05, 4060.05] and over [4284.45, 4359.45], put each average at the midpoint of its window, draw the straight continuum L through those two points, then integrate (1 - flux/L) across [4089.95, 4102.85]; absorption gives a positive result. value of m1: 1.5 A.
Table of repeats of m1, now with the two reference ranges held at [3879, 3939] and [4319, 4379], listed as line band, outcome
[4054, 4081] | -4.3 A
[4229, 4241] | -1.2 A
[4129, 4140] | -1.5 A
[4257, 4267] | -1.0 A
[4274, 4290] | -1.3 A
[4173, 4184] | -1.3 A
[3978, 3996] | -3.2 A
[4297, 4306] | -0.3 A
